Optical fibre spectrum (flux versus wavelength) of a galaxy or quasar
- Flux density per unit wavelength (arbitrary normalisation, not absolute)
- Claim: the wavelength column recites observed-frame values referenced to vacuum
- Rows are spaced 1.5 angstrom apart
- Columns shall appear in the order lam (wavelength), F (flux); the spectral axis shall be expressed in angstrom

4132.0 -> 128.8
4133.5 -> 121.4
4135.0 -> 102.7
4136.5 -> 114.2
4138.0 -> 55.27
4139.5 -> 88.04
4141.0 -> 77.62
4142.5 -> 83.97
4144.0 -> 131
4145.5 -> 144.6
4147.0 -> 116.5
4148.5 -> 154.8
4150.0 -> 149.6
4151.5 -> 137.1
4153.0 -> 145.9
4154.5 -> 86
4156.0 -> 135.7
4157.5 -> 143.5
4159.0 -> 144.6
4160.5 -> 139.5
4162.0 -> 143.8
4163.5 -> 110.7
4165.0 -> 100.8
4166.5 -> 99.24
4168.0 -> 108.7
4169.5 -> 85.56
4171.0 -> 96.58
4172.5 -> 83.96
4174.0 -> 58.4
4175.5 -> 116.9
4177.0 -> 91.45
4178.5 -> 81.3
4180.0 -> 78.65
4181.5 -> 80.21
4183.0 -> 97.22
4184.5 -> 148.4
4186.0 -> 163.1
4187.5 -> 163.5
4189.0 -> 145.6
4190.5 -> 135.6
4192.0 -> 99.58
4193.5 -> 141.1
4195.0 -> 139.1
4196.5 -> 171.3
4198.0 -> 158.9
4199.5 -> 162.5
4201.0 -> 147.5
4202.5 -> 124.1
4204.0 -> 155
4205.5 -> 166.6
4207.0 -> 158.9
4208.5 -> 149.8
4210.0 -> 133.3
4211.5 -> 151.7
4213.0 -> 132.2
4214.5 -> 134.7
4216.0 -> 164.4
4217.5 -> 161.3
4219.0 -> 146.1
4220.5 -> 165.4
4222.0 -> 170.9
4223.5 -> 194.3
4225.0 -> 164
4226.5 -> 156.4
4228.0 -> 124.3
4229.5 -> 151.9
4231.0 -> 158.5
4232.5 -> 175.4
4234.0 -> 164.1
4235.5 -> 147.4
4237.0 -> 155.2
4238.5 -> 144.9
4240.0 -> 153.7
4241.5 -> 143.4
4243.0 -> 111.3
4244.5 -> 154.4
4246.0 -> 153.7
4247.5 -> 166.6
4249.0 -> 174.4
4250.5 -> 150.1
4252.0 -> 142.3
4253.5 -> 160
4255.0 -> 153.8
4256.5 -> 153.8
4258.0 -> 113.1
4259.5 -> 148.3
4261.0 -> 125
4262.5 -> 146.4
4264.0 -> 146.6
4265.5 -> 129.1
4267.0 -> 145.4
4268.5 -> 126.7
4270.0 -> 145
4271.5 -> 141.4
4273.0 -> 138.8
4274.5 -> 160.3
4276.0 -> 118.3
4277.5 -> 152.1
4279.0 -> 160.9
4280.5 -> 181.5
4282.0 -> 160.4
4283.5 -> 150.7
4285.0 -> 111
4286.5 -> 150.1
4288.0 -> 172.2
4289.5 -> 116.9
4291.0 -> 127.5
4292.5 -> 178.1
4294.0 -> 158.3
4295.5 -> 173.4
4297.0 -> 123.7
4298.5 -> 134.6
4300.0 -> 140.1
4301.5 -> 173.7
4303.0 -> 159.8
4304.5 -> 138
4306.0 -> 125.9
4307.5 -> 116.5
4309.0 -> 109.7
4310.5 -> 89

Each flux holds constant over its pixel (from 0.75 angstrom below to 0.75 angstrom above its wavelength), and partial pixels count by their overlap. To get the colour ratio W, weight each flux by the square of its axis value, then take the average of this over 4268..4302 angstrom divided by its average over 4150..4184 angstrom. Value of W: 1.44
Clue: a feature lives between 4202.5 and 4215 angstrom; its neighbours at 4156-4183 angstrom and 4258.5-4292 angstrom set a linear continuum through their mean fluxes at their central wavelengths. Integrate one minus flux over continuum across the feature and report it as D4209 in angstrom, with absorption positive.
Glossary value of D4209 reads -2.9 angstrom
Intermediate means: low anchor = 104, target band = 147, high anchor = 143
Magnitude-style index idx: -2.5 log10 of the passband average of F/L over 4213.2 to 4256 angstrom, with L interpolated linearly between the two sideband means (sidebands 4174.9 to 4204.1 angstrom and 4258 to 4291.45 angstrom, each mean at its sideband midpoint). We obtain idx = -0.14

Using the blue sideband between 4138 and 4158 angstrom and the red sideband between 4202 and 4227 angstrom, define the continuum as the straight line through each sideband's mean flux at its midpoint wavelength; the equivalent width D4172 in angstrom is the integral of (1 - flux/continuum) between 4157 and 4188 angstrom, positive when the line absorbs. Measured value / 5.13 angstrom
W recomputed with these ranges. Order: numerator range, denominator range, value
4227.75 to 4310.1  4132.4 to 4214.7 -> 1.24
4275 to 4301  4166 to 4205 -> 1.28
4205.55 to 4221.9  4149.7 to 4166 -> 1.20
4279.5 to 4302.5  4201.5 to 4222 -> 1.04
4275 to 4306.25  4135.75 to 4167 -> 1.33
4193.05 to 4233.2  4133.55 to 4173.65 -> 1.39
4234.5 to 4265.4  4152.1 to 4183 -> 1.44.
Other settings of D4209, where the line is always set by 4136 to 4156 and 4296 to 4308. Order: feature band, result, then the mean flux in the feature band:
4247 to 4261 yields -1.8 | 150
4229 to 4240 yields -2.3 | 157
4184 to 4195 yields -1.8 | 142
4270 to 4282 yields -1.3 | 151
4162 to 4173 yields 1.6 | 101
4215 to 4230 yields -3.8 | 160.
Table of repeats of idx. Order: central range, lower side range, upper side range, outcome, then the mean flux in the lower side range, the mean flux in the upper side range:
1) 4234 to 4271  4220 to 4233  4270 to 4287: 0.07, 162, 148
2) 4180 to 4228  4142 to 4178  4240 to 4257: -0.09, 117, 151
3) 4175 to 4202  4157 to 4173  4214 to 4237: 0.03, 114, 159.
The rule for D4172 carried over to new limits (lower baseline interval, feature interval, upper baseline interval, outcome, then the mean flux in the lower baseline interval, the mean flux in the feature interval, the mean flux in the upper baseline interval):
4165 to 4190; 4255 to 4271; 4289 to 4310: -1.01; 106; 139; 141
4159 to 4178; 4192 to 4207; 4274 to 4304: -4.32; 104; 150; 150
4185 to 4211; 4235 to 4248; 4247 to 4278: -0.17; 148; 147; 144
